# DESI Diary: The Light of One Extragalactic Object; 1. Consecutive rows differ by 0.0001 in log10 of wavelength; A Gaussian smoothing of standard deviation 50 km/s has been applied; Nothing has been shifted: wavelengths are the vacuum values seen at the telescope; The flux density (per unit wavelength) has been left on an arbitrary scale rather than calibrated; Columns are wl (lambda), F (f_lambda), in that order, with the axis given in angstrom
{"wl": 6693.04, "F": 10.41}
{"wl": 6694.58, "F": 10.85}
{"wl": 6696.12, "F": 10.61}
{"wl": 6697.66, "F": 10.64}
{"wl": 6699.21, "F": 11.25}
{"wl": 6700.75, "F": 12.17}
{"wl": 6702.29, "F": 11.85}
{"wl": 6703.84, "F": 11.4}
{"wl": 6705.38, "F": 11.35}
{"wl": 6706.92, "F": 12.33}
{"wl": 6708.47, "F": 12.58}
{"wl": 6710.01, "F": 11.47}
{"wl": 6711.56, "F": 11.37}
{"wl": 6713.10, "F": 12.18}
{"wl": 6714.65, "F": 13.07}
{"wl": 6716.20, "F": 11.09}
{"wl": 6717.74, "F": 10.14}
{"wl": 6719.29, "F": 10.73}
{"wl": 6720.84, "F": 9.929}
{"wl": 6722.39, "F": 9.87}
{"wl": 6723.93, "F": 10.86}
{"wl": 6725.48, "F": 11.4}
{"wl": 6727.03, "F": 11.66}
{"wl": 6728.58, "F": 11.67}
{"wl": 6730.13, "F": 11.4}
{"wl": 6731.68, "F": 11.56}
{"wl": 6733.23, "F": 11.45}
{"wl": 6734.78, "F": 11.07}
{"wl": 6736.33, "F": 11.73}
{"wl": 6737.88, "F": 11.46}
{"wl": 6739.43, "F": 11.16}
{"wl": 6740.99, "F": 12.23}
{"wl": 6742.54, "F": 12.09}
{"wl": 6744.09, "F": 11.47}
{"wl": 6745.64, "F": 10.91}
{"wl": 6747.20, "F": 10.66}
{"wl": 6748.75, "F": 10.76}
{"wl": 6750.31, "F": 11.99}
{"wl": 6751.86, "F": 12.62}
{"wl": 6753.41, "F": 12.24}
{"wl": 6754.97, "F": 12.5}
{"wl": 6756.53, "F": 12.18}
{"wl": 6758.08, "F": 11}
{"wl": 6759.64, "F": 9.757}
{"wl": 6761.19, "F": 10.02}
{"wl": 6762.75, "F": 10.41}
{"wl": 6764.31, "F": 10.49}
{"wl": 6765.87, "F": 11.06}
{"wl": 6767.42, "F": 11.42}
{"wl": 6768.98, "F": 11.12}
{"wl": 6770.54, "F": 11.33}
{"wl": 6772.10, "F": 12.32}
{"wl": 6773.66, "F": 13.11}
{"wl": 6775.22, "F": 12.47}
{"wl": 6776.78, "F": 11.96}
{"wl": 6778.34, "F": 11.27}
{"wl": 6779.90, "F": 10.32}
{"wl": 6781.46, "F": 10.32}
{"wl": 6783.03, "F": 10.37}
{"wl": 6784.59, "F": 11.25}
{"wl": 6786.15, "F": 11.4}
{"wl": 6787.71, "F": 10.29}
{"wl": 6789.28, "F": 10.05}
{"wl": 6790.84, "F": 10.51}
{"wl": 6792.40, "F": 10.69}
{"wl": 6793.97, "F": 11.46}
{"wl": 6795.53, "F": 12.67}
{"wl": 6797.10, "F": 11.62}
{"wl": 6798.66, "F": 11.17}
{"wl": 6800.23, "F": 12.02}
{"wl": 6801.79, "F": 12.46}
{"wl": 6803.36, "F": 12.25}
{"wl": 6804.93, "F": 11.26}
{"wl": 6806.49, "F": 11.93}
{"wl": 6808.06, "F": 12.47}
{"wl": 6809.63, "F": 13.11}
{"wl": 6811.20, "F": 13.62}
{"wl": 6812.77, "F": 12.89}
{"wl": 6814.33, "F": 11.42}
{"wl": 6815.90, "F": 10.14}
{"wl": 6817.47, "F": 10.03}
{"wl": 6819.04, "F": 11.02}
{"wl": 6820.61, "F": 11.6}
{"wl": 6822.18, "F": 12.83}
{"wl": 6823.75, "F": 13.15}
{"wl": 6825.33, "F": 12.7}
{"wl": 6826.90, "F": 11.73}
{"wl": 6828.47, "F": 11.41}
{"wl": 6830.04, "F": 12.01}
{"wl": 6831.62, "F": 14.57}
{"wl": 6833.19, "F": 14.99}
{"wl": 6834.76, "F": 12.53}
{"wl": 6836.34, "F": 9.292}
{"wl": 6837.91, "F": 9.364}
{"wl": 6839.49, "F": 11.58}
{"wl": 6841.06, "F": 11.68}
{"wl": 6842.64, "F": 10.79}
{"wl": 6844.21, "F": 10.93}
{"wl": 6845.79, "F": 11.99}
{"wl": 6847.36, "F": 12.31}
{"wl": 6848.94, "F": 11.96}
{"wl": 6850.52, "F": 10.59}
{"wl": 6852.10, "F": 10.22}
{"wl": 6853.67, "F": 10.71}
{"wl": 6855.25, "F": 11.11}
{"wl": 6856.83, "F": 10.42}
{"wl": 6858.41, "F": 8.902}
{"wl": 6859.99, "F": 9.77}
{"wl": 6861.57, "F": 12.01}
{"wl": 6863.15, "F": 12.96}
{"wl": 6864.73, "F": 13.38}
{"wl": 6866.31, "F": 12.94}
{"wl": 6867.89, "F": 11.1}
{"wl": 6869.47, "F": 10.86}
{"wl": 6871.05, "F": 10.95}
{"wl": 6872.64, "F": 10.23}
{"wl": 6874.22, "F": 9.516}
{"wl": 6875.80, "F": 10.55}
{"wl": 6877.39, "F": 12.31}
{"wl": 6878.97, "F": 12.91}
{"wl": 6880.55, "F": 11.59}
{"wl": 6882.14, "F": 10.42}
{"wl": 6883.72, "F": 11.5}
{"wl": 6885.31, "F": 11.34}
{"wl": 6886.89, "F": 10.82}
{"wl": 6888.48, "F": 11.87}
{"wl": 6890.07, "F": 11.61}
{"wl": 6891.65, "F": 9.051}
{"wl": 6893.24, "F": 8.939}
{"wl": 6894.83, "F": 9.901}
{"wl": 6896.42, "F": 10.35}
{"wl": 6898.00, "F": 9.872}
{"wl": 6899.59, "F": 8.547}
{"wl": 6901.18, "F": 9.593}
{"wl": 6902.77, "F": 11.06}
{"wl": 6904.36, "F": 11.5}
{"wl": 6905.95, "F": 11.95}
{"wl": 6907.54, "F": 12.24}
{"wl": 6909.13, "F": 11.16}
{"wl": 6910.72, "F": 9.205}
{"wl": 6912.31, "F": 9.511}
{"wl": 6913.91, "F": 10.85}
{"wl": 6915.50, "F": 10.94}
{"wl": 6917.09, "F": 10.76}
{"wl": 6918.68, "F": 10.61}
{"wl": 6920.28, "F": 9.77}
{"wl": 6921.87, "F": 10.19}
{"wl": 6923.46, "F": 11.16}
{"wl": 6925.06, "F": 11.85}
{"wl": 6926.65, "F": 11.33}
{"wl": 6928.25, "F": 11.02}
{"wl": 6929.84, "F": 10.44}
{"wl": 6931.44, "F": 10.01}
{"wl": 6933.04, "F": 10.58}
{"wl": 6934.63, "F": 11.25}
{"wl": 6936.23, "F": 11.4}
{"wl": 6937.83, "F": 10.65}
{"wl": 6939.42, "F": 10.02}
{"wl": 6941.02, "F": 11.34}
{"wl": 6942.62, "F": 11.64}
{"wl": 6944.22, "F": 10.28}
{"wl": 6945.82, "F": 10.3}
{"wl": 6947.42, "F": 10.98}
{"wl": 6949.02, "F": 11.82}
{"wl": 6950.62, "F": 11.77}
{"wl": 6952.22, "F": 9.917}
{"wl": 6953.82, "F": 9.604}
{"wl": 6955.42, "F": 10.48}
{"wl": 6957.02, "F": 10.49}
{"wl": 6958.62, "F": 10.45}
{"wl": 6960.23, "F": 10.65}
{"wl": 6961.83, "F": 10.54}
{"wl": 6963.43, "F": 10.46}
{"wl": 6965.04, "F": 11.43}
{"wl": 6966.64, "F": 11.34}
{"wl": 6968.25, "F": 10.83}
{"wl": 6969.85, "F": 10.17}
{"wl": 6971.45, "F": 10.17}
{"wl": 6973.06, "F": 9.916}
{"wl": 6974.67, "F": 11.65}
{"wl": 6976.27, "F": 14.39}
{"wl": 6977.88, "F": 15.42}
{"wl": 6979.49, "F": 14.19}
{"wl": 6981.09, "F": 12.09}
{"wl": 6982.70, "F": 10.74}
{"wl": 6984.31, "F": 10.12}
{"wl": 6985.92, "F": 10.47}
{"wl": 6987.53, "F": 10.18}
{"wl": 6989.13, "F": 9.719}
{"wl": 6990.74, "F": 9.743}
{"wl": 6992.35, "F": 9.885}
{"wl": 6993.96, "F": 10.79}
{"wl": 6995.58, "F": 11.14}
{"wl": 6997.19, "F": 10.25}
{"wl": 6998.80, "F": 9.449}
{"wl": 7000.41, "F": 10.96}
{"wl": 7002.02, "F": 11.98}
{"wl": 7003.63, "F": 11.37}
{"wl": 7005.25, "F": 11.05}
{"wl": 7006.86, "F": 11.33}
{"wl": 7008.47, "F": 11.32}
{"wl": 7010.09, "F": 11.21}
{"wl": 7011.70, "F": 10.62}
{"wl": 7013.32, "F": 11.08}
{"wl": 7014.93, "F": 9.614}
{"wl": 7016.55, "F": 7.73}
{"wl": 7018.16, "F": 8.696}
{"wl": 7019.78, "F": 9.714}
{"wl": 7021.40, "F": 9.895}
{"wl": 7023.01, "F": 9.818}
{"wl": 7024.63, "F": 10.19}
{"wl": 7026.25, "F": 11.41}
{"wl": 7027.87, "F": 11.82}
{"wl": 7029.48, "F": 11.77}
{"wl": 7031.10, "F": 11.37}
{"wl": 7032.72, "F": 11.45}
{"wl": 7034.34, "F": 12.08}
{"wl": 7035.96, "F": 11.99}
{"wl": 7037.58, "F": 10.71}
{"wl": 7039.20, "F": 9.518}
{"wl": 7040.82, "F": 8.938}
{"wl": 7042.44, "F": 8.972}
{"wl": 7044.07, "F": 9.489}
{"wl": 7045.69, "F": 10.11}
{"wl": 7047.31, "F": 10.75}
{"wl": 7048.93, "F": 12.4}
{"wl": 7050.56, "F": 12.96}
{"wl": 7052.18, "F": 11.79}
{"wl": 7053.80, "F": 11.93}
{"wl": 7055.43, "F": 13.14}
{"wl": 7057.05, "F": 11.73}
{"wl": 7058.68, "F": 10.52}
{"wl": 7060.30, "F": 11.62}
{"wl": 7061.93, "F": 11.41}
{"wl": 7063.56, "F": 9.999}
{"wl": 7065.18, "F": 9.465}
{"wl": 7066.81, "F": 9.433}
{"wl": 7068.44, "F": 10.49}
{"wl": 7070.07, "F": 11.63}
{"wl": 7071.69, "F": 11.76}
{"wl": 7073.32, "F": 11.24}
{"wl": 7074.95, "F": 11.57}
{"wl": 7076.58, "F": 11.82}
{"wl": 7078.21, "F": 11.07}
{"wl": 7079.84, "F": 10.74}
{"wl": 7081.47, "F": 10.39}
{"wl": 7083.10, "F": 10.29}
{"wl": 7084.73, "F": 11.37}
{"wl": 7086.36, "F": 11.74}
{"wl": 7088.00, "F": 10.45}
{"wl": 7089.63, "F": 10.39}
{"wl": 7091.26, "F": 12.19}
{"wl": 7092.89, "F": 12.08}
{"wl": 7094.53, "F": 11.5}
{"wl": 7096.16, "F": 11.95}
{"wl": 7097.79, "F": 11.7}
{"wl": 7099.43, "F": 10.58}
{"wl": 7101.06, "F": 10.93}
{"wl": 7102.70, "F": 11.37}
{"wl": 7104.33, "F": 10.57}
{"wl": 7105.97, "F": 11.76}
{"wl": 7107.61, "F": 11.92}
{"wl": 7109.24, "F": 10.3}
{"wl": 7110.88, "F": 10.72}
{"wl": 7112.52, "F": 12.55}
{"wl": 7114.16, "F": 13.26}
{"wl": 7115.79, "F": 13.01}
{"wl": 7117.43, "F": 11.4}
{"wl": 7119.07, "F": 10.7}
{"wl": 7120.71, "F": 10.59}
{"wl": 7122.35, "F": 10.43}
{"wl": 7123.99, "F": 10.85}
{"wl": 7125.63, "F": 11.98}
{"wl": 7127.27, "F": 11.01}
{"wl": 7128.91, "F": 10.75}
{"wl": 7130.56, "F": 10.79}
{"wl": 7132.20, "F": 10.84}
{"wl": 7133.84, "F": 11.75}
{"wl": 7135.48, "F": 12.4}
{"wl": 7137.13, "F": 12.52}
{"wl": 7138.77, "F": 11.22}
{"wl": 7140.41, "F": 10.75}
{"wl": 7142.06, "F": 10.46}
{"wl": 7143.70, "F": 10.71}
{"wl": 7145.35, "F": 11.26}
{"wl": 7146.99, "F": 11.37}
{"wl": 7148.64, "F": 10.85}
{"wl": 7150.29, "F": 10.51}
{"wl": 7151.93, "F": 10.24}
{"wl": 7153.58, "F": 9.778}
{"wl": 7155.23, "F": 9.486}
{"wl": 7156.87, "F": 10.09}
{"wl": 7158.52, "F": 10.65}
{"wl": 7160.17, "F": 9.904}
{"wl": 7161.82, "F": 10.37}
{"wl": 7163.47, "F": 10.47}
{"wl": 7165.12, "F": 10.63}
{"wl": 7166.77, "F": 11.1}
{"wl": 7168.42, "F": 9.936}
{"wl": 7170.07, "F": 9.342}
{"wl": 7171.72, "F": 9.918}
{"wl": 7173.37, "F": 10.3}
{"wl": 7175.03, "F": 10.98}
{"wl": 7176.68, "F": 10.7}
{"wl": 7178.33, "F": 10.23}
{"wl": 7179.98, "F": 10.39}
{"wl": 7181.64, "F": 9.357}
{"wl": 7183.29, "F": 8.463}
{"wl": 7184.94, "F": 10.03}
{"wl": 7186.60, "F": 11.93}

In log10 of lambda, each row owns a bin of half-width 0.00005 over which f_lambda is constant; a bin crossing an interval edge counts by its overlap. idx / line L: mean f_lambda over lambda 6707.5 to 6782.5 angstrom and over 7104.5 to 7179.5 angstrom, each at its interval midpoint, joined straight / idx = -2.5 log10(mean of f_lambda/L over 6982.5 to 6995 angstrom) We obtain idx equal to 0.09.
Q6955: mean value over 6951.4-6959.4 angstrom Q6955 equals 10.2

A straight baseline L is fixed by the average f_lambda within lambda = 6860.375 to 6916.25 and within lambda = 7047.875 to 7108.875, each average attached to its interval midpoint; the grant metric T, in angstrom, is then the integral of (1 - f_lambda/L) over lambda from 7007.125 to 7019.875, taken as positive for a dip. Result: 1.3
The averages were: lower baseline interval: 10.9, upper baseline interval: 11.3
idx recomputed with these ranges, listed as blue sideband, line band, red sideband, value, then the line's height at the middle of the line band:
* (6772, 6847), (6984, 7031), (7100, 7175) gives 0.07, 11.2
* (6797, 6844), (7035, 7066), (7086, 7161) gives 0.04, 11.3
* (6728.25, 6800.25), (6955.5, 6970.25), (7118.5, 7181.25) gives 0.03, 11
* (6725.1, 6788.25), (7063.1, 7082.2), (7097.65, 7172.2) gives 0.02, 11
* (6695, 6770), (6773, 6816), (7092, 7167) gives -0.03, 11.3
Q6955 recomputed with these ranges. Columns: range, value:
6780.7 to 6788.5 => 10.7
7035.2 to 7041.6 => 10.3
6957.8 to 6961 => 10.5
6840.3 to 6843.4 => 11.2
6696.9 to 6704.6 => 11.5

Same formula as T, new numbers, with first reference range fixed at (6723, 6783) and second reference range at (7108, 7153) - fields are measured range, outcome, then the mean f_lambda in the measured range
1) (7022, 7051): 1.1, 10.8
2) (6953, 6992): 0.9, 11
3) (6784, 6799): 0.3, 11.1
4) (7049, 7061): -0.8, 12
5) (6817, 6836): -1.7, 12.3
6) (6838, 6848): 0.0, 11.4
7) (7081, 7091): 0.3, 10.9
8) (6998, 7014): 0.3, 11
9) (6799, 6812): -1.1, 12.3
